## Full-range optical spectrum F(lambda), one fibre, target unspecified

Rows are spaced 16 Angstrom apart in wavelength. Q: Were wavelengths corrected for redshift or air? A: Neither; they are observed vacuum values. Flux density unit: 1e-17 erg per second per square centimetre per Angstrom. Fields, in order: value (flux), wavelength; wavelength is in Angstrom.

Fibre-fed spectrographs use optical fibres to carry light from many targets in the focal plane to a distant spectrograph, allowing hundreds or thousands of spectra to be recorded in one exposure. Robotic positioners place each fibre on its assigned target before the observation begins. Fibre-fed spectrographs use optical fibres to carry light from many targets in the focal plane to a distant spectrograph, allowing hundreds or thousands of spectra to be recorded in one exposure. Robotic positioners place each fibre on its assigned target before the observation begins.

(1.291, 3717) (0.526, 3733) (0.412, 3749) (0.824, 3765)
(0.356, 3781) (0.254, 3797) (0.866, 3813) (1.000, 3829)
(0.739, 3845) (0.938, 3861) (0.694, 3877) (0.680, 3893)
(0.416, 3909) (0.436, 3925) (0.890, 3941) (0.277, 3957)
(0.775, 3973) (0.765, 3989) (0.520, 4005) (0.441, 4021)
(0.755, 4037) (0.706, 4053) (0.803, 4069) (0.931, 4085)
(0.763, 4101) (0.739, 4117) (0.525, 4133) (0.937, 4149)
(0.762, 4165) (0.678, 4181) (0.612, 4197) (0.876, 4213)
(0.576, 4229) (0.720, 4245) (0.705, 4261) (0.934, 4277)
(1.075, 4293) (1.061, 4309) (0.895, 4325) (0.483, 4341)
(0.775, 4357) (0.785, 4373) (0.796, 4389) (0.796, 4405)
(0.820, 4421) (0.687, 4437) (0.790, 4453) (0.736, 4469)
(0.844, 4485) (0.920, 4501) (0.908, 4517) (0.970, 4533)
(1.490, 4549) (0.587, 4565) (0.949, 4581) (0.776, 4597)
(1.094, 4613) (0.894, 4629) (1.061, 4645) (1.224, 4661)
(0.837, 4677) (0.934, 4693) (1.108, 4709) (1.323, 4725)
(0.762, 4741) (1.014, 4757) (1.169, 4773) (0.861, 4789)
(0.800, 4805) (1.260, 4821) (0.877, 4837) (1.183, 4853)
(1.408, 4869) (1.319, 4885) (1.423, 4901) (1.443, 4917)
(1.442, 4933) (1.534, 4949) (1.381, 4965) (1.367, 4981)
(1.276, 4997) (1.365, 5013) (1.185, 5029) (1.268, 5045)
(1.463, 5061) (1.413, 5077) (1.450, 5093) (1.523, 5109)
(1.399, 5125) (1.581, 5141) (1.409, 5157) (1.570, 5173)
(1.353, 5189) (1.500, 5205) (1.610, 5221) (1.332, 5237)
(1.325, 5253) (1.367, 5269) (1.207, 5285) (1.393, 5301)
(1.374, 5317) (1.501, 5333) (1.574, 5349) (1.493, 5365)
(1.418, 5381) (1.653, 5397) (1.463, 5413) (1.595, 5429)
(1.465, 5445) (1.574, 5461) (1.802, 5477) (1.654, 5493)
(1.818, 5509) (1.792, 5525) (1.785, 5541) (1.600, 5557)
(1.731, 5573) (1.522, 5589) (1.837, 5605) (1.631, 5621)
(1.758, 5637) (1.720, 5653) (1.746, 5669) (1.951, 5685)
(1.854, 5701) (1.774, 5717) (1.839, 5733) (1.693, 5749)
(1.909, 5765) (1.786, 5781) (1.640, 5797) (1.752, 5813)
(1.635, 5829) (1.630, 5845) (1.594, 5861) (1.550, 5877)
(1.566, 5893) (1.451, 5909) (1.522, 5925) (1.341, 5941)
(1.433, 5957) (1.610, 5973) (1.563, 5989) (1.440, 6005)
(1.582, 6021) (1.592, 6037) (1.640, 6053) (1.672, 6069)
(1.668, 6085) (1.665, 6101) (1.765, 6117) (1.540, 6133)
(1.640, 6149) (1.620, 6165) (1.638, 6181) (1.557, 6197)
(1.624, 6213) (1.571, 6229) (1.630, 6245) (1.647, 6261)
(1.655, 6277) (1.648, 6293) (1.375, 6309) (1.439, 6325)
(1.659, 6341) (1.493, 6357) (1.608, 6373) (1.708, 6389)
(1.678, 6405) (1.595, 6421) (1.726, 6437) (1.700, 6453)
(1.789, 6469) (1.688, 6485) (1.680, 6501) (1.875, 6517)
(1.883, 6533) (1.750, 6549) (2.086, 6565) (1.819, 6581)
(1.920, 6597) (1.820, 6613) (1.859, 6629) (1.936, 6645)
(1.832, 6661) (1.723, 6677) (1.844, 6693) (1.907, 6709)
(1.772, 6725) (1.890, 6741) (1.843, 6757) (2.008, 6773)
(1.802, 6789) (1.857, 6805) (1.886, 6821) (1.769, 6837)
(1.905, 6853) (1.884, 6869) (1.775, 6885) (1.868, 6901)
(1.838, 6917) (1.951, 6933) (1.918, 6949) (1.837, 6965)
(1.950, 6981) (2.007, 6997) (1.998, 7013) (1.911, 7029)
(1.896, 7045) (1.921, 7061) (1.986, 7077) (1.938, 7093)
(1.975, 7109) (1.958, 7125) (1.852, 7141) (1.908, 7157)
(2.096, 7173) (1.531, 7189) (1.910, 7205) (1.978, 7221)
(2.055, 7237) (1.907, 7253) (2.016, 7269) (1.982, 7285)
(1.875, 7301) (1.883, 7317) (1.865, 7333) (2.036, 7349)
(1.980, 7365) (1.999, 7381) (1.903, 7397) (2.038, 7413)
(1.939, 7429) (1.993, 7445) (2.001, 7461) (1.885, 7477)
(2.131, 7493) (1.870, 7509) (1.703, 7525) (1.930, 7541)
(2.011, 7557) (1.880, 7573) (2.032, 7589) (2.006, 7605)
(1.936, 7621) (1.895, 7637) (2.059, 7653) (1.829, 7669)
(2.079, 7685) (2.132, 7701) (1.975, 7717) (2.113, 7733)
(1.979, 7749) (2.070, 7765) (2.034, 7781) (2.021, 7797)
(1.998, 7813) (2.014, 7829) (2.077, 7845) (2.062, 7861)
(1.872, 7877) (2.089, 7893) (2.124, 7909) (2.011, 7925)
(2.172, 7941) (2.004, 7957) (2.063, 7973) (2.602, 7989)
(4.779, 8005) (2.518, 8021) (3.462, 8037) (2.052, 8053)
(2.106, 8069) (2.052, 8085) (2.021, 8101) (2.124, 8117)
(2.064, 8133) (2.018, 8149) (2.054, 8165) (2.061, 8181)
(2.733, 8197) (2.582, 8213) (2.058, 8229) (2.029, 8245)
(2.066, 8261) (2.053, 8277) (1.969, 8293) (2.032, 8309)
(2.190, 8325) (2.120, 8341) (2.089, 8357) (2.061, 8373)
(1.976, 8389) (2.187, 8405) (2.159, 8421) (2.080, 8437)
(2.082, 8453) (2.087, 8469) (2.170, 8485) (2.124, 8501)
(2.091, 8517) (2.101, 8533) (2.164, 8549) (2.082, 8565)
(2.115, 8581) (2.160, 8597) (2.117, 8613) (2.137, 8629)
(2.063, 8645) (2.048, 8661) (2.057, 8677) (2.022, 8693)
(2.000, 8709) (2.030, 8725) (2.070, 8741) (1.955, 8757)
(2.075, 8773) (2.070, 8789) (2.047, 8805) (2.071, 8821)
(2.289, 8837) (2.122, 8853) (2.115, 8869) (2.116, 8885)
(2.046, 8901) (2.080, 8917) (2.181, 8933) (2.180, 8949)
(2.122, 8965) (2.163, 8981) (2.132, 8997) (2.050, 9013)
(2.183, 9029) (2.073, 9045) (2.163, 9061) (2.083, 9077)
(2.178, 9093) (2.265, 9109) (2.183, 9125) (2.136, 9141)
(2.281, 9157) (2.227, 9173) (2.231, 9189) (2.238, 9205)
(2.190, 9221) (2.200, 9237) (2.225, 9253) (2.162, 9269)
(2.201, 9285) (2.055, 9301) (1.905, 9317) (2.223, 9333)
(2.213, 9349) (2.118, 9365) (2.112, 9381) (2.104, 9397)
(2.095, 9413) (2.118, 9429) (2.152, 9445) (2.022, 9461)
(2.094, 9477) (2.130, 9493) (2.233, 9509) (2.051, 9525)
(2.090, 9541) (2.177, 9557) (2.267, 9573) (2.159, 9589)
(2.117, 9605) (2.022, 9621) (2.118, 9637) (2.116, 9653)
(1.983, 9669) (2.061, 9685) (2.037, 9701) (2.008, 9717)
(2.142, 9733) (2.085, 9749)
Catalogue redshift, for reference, 0.220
